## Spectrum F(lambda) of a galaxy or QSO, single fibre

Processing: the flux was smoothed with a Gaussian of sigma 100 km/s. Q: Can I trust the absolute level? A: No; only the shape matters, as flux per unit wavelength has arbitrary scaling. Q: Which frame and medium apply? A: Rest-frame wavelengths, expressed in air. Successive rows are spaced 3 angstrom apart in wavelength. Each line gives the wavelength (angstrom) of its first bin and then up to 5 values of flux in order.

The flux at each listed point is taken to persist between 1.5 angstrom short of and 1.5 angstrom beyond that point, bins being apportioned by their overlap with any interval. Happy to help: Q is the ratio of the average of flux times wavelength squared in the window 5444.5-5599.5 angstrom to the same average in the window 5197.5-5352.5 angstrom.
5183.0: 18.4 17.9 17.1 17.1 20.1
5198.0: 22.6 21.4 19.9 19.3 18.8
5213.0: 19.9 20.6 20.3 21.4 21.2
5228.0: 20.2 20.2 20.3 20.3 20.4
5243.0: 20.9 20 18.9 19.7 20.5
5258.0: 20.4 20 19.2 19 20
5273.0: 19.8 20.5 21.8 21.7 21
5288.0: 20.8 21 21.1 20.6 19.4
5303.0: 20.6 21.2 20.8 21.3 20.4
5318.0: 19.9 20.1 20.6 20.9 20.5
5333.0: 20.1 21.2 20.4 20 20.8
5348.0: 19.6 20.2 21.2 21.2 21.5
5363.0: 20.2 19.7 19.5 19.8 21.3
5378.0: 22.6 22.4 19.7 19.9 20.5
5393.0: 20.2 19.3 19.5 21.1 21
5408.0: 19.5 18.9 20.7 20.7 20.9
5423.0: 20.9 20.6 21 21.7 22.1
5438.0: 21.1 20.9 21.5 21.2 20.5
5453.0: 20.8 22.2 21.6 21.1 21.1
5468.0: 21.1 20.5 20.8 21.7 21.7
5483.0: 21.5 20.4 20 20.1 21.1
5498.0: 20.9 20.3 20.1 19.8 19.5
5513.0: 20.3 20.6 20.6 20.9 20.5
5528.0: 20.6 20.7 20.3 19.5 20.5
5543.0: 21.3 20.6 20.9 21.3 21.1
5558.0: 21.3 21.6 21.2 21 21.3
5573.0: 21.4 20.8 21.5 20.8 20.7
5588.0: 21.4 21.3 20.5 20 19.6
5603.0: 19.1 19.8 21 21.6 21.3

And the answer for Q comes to 1.12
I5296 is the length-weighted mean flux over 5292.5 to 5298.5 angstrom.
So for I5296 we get 20.9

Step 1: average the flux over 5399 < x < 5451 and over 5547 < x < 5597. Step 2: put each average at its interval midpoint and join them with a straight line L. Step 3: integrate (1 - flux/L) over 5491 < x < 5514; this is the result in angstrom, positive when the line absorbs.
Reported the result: 0.8 angstrom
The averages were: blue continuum 20.8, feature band 20.3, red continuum 21.1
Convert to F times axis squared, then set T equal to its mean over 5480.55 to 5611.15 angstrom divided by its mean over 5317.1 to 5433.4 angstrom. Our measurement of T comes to 1.07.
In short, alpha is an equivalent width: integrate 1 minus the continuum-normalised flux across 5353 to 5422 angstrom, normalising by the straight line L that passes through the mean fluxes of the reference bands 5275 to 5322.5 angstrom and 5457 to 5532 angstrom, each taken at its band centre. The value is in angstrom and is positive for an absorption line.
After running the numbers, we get 0.8 angstrom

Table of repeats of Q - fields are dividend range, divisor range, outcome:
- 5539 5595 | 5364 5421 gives 1.10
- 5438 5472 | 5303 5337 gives 1.08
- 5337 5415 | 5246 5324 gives 1.04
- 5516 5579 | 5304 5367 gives 1.10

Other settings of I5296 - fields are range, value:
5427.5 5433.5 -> 21.3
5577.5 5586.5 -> 21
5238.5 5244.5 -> 20.6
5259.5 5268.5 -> 19.4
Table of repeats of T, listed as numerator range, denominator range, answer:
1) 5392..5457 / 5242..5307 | 1.08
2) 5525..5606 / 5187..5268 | 1.18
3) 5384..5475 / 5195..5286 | 1.10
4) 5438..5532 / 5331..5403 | 1.06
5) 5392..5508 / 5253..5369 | 1.07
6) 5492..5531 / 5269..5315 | 1.07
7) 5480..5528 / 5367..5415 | 1.05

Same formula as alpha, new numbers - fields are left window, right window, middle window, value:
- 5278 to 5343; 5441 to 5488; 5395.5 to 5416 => 0.9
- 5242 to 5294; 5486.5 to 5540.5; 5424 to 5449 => -1.1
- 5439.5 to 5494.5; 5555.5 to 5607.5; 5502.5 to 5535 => 0.9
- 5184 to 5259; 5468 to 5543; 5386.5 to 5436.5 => -0.4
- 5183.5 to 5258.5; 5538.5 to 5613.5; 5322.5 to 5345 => -0.3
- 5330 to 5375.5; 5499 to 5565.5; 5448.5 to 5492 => -1.0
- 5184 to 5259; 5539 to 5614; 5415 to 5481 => -2.0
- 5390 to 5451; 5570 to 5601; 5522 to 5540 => 0.3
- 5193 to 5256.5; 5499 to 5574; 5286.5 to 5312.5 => -0.4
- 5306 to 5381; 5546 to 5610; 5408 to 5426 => 0.3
